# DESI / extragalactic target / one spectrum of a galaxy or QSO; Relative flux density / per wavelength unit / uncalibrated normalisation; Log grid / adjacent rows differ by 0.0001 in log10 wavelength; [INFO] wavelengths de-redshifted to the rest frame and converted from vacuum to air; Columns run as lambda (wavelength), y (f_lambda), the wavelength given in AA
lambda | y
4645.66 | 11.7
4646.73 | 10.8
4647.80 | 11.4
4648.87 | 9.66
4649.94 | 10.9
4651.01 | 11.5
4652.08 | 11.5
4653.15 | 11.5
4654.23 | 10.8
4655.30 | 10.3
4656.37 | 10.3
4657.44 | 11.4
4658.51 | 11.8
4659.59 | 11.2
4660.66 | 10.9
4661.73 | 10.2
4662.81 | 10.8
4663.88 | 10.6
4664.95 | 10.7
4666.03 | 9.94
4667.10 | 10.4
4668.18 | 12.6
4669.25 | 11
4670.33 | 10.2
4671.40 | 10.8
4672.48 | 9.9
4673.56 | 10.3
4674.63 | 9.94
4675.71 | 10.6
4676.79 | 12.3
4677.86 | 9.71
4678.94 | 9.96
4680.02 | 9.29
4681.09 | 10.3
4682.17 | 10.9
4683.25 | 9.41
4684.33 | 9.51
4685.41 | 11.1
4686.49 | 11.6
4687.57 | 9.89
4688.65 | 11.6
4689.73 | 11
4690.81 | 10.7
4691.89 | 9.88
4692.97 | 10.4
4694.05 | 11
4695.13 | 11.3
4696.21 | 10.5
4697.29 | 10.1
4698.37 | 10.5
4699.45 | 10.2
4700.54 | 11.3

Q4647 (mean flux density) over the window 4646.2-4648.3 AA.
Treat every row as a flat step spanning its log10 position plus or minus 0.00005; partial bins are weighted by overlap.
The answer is 11.1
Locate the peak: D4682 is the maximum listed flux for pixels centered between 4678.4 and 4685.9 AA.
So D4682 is 11.1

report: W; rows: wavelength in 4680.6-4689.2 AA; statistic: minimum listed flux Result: 9.41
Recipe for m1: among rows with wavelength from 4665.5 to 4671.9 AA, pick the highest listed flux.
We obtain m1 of 12.6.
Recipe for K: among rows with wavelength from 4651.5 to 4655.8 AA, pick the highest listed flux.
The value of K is 11.5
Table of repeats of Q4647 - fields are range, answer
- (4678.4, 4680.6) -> 9.66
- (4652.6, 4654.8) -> 11.1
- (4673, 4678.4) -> 10.6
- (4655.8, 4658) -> 10.9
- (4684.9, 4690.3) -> 11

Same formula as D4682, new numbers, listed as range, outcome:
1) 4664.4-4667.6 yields 10.7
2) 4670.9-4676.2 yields 10.8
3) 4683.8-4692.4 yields 11.6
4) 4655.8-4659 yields 11.8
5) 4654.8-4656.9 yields 10.3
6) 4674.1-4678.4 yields 12.3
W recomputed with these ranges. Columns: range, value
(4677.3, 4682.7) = 9.29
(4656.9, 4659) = 11.4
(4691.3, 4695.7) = 9.88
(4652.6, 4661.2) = 10.3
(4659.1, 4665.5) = 10.2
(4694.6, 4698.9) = 10.1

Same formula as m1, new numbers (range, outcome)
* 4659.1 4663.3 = 11.2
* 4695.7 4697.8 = 10.5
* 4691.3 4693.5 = 10.4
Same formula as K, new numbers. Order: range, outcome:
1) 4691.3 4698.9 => 11.3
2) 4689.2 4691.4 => 11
